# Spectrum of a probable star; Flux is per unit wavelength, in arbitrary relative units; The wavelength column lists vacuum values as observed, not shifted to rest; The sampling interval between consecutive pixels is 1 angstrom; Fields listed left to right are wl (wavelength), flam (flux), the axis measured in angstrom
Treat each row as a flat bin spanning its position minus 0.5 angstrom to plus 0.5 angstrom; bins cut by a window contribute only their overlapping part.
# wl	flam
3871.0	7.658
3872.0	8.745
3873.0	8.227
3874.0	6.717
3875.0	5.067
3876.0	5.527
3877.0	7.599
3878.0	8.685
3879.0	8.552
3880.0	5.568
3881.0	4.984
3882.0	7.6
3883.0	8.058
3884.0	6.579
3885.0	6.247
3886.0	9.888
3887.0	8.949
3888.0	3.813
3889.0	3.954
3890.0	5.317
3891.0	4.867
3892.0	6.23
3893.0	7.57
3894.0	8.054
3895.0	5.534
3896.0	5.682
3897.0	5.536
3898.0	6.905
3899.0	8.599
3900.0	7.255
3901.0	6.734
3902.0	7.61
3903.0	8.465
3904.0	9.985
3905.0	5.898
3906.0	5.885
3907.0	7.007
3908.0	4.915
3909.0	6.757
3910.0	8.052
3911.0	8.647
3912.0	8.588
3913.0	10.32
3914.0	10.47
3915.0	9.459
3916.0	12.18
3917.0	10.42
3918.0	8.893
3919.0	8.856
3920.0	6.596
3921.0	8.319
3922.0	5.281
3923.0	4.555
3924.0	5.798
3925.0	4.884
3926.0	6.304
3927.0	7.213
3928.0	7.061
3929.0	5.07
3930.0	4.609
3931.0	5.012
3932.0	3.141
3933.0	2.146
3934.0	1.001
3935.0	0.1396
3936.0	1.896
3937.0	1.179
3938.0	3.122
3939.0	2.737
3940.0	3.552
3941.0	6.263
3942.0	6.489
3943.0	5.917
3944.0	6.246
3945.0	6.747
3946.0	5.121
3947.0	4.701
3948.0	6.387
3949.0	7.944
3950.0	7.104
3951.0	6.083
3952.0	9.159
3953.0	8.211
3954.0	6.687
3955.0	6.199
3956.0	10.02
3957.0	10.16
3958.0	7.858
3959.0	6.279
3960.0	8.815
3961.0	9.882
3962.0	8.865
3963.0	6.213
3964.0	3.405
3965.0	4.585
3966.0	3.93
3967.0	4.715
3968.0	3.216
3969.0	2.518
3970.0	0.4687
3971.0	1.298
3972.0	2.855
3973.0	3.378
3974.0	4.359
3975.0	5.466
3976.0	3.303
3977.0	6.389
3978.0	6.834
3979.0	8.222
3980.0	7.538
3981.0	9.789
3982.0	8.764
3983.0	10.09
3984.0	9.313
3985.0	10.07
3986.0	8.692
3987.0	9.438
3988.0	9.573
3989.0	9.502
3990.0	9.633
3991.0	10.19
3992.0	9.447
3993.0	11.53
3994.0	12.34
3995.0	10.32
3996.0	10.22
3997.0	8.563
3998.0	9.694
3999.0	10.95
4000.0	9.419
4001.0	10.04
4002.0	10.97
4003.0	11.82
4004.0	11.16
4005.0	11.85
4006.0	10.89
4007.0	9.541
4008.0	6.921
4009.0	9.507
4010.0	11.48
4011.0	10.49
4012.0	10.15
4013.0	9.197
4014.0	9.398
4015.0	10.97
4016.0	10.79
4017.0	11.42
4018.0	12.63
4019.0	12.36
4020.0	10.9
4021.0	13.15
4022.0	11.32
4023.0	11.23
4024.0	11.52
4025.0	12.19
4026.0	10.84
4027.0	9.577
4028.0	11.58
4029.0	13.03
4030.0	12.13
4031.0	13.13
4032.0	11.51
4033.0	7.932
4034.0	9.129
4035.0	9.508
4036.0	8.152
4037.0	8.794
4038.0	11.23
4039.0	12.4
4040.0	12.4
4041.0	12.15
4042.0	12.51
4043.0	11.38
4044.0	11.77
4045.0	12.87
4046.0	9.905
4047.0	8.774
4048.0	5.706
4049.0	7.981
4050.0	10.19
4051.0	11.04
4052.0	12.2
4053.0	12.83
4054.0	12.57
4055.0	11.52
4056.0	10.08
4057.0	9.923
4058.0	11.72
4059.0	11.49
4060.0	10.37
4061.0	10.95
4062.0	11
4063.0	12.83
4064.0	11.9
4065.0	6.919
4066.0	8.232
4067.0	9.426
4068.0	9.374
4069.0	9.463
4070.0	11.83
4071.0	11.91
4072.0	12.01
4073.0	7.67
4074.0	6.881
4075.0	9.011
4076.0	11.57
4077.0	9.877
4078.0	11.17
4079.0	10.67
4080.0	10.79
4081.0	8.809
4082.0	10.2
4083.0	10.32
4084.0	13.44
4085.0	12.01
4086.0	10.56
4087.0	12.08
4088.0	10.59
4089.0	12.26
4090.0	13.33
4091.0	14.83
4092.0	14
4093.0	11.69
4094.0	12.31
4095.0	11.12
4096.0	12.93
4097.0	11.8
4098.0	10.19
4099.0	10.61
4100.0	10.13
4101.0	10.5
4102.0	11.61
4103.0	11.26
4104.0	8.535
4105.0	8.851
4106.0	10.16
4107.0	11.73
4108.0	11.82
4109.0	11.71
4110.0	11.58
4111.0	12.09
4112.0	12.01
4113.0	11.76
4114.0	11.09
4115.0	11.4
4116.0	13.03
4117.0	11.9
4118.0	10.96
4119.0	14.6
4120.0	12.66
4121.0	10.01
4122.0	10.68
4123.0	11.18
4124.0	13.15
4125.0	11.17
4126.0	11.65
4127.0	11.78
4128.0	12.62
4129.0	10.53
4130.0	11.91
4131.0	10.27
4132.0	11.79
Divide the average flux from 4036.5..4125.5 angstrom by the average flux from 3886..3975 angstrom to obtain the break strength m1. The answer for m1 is 1.80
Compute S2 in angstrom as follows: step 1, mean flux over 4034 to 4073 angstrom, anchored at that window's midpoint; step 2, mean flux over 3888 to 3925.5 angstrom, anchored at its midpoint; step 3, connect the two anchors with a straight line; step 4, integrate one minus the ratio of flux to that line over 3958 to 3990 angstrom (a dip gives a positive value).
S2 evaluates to 8.6 angstrom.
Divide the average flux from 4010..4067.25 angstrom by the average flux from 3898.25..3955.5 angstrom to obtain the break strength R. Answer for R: 1.7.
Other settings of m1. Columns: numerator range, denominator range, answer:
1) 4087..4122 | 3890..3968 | 1.80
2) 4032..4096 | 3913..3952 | 1.84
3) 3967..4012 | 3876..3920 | 1.12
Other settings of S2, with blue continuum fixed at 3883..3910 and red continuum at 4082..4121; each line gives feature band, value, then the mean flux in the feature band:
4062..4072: 0.44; 10.3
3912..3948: 7.98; 5.81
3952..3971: 4.79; 6.17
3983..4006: -2.88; 10.2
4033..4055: -0.72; 10.6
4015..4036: -3.00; 11.2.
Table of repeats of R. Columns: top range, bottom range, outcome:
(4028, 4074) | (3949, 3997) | 1.45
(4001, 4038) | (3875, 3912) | 1.56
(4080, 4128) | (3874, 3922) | 1.57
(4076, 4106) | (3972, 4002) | 1.30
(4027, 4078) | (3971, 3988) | 1.50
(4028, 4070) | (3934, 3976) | 2.02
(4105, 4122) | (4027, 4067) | 1.09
